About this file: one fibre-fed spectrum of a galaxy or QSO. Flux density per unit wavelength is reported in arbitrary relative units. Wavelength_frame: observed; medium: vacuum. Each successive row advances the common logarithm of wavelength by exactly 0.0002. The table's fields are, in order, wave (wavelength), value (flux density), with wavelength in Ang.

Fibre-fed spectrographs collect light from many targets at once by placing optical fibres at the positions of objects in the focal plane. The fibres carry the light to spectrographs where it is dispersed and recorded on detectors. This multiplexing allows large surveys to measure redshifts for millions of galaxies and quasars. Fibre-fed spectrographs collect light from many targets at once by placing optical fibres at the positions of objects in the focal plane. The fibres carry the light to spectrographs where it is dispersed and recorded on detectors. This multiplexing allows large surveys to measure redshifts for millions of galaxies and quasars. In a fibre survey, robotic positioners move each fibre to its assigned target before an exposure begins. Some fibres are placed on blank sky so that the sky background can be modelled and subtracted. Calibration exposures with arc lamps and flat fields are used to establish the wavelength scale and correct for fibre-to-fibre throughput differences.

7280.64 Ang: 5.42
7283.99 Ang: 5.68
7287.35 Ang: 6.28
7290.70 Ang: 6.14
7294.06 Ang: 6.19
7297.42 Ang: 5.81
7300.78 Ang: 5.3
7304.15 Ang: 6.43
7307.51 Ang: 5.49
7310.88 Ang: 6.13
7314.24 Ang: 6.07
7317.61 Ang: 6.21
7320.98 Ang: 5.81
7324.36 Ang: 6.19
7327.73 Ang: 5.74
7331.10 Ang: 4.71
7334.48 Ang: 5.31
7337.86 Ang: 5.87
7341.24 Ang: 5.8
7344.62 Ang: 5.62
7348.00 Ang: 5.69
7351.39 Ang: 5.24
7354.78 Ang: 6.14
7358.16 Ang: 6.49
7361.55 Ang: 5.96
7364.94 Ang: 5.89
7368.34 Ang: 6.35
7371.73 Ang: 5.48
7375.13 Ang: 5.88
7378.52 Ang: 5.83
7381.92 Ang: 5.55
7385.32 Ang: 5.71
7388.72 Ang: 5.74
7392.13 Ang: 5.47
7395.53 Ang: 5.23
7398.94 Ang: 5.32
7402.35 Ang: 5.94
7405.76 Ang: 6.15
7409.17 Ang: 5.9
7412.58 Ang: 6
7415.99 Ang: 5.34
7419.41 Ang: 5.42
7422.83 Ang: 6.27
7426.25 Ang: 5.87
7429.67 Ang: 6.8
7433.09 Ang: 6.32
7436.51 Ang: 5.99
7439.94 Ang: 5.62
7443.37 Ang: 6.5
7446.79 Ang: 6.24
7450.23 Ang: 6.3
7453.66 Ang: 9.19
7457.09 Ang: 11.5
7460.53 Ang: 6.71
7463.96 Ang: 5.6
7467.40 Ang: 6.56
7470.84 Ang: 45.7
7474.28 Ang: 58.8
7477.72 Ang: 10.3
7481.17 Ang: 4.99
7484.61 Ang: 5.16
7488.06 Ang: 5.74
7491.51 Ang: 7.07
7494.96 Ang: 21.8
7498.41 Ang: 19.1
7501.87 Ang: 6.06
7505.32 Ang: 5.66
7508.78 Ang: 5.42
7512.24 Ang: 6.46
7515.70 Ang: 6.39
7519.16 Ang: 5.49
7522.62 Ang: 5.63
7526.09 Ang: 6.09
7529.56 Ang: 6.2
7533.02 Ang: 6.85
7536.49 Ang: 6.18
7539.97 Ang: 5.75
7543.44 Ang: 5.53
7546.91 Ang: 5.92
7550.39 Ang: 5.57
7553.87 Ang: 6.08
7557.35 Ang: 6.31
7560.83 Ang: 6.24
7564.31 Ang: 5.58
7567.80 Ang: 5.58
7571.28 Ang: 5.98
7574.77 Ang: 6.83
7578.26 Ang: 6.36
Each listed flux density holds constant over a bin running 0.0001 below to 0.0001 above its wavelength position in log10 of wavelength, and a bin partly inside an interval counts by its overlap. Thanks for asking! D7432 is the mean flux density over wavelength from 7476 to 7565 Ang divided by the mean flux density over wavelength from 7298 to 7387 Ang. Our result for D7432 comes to 1.2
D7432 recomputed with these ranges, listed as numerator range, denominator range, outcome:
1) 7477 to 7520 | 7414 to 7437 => 1.41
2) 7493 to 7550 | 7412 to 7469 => 1.17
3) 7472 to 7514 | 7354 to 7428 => 2.32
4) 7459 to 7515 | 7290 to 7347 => 2.36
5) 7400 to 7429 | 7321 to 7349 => 1.05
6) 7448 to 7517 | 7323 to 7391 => 2.21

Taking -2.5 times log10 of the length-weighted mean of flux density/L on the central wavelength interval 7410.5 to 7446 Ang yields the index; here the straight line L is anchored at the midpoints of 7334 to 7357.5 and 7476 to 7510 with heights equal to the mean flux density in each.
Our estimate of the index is 0.26 mag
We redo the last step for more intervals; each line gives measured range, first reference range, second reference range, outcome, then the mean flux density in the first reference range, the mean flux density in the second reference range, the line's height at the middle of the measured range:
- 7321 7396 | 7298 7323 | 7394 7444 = 0.03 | 5.92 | 5.9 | 5.91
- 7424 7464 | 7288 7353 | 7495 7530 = 0.04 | 5.78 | 7.99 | 7.2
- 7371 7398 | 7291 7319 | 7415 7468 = 0.14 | 5.96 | 6.66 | 6.37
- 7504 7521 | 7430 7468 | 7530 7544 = 0.08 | 6.96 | 6.14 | 6.37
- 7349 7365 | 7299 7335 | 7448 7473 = 0.32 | 5.78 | 13.8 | 8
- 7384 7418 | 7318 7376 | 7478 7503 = 0.29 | 5.78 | 10.1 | 7.41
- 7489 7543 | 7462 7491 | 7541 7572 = 0.44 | 17.3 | 5.86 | 11.7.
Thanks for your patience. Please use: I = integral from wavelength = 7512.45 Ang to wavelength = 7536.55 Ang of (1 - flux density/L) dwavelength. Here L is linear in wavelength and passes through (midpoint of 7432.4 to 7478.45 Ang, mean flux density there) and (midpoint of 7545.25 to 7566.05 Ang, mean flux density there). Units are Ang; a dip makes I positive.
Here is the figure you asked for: 6.4 Ang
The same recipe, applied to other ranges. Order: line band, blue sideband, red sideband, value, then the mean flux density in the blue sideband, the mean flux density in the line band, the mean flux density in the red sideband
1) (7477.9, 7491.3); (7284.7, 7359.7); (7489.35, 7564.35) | 1.8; 5.84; 6.07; 7.36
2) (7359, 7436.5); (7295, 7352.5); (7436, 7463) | 9.2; 5.74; 5.85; 7.27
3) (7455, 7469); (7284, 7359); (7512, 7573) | -4.1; 5.84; 7.64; 5.98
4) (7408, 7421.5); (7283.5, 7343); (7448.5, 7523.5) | 5.5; 5.84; 5.67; 12.1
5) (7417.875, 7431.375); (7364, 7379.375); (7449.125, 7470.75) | 4.0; 5.89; 6.1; 10.6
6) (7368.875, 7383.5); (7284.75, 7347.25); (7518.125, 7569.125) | 0.3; 5.83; 5.74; 5.94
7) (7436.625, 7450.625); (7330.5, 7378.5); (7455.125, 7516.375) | 6.1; 5.77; 6.13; 13.4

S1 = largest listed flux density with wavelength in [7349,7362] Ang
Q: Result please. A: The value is 6.49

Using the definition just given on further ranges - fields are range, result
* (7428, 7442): 6.8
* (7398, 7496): 58.8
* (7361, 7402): 6.35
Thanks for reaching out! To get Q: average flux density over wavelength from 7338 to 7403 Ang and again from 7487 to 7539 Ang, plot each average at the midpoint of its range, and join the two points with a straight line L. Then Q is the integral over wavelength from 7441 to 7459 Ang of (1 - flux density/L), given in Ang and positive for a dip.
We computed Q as -2.12 Ang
